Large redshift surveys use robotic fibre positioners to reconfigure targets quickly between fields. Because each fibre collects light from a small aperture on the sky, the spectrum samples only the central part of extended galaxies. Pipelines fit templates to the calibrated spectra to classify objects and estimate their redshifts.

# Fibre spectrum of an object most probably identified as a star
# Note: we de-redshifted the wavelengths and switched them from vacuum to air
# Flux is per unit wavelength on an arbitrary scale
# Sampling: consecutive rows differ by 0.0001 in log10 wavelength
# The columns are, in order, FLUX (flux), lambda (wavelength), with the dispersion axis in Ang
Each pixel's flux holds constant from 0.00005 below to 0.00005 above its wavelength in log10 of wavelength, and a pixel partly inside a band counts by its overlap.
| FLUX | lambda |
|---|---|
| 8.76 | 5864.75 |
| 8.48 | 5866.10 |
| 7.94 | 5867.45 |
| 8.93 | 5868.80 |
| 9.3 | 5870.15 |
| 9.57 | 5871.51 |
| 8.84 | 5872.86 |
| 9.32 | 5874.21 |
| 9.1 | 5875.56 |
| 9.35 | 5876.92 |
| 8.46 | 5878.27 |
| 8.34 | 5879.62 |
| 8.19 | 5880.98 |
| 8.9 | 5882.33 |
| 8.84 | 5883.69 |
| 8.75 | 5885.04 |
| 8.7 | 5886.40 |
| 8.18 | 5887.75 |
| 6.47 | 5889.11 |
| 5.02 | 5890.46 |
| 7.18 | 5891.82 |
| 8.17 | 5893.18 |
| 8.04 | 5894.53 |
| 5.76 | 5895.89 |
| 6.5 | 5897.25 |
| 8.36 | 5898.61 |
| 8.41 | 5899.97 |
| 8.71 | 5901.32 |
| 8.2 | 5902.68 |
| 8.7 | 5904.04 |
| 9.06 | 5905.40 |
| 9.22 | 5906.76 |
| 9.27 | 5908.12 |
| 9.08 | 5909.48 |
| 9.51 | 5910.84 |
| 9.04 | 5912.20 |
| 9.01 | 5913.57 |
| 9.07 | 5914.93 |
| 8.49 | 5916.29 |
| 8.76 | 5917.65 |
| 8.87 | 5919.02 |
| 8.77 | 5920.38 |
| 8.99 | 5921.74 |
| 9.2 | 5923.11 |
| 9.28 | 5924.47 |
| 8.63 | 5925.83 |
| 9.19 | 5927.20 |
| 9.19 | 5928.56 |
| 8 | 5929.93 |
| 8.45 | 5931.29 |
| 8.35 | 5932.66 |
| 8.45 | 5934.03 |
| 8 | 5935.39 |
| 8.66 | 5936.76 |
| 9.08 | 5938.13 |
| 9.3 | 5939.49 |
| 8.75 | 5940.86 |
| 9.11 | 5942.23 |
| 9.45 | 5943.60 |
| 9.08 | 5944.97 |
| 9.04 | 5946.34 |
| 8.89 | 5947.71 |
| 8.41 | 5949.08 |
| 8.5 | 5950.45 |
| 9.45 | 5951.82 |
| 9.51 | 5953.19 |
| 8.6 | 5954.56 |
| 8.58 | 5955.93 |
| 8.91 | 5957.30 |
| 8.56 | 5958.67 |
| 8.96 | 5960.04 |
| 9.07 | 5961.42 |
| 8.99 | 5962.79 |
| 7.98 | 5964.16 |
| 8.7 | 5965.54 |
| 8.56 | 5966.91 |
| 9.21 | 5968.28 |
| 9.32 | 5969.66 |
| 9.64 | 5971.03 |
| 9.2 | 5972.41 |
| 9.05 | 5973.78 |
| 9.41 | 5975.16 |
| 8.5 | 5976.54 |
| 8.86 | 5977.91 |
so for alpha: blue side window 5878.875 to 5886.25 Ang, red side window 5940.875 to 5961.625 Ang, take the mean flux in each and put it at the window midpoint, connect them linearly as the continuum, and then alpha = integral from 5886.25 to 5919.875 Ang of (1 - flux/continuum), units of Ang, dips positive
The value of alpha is 1.85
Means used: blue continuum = 8.61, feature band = 8.23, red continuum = 8.93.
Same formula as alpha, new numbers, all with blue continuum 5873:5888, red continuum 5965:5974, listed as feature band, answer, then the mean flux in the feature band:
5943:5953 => 0.03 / 8.99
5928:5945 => 0.45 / 8.74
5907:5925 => -0.26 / 9.03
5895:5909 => 0.98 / 8.23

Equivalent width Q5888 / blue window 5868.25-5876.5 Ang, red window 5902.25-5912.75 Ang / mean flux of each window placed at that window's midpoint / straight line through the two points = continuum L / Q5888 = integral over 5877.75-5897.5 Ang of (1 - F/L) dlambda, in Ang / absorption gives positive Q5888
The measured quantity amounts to 3.0 Ang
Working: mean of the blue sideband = 9.18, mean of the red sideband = 9.03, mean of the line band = 7.72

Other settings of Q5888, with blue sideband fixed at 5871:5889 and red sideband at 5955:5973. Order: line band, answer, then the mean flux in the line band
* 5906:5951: -0.3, 8.88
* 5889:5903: 2.2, 7.36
